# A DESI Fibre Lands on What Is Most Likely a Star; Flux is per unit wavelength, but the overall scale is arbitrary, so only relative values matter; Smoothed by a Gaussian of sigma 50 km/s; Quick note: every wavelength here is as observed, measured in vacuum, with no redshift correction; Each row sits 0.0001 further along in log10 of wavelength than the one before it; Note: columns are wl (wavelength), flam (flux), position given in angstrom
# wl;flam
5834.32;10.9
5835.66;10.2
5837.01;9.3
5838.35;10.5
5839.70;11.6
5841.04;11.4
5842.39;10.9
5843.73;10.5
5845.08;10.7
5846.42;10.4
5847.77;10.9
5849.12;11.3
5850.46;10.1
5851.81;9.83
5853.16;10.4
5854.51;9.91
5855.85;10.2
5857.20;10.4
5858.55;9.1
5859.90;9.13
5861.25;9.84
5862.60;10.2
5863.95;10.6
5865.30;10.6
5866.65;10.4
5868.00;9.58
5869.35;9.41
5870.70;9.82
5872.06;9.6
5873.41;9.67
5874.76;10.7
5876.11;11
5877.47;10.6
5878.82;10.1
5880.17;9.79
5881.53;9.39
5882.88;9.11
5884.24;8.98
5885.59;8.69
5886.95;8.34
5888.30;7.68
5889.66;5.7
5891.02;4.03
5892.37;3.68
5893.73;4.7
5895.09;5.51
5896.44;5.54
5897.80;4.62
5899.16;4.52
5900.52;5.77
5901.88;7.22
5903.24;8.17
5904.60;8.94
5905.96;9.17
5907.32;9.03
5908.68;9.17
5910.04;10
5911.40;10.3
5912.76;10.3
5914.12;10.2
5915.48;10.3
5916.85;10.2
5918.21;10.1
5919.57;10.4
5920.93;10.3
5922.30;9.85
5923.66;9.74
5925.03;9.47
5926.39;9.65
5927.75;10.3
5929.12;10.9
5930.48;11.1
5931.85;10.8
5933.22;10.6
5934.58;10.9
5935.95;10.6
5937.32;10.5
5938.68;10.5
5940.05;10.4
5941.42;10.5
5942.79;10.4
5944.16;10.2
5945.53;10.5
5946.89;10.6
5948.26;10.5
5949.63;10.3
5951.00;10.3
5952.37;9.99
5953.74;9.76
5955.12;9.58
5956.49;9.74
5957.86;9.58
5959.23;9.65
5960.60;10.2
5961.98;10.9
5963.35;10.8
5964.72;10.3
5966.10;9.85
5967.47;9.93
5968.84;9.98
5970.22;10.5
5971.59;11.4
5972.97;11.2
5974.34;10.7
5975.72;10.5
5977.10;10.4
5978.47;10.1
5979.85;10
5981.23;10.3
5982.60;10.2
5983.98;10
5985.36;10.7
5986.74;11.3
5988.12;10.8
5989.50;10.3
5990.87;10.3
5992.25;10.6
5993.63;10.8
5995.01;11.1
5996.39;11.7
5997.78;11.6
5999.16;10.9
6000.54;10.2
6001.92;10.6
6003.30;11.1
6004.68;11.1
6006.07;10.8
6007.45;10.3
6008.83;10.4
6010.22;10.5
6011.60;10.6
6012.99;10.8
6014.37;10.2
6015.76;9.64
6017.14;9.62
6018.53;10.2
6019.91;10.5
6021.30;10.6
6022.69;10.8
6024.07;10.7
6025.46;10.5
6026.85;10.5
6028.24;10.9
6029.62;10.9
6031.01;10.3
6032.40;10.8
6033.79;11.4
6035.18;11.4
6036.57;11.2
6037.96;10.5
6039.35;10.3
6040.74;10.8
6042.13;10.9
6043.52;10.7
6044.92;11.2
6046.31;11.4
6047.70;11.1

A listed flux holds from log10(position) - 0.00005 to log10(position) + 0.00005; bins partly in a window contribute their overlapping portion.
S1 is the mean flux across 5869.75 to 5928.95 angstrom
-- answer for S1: 8.64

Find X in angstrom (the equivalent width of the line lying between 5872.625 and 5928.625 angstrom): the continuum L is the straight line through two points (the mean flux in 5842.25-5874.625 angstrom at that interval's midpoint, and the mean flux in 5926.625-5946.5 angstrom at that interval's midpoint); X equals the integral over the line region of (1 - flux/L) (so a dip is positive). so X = 9.7 angstrom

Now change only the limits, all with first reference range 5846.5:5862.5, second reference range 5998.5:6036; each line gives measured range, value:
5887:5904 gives 7.5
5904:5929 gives 1.0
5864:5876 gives 0.1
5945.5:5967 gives 0.6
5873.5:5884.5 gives 0.2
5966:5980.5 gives 0.0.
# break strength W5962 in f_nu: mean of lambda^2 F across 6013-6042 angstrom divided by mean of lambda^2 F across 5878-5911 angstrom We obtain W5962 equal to 1.49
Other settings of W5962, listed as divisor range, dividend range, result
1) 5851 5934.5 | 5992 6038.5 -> 1.23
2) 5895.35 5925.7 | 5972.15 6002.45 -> 1.25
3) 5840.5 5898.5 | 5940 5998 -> 1.18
